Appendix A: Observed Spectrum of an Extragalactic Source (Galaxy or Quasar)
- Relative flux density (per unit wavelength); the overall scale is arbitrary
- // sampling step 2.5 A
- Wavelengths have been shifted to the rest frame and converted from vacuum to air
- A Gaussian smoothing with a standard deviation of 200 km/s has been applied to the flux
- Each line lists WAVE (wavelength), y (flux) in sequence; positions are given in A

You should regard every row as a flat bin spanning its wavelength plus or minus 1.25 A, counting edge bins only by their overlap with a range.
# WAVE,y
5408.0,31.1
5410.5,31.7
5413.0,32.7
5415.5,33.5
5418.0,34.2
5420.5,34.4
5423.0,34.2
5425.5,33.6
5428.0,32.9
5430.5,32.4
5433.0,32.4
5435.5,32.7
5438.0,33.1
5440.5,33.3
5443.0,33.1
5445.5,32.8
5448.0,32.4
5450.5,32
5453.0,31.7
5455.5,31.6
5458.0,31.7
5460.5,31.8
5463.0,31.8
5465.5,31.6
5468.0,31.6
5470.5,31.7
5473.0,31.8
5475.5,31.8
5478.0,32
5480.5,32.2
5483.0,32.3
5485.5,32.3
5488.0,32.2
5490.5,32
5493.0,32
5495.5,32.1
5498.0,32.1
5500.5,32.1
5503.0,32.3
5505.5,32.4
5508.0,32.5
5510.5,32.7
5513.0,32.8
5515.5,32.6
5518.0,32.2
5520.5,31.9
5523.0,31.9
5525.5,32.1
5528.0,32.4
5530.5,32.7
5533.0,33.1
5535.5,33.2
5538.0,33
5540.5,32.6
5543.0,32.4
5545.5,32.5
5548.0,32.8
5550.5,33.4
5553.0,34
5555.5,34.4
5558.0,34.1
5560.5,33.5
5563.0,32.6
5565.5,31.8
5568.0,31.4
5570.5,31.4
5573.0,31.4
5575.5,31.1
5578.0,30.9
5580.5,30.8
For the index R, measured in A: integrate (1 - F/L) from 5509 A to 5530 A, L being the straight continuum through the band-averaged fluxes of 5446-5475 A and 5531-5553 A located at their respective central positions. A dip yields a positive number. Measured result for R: 0.2 A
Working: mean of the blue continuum 31.8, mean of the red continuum 32.9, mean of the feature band 32.3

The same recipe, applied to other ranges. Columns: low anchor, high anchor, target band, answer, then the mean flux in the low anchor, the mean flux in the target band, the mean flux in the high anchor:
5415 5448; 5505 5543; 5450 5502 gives 1.5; 33.2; 31.9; 32.5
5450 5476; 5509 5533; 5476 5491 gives -0.1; 31.7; 32.2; 32.4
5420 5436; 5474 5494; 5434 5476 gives 0.7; 33.2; 32.2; 32.1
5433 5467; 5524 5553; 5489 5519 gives 0.3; 32.3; 32.3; 32.8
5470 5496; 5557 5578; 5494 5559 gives -1.3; 32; 32.7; 32.1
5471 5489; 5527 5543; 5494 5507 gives 0.1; 32.1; 32.2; 32.8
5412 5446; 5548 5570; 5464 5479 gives 0.7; 33.2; 31.7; 33.1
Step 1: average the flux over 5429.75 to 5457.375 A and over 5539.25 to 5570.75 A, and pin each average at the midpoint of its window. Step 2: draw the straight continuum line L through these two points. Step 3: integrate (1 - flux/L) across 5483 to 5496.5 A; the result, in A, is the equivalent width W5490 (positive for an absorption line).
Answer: 0.21 A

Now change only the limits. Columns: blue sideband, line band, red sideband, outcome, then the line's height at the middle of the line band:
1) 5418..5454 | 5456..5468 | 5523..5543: 0.4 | 32.9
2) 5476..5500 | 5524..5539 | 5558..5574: -0.3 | 32.2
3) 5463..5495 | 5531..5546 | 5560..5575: -0.4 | 31.9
